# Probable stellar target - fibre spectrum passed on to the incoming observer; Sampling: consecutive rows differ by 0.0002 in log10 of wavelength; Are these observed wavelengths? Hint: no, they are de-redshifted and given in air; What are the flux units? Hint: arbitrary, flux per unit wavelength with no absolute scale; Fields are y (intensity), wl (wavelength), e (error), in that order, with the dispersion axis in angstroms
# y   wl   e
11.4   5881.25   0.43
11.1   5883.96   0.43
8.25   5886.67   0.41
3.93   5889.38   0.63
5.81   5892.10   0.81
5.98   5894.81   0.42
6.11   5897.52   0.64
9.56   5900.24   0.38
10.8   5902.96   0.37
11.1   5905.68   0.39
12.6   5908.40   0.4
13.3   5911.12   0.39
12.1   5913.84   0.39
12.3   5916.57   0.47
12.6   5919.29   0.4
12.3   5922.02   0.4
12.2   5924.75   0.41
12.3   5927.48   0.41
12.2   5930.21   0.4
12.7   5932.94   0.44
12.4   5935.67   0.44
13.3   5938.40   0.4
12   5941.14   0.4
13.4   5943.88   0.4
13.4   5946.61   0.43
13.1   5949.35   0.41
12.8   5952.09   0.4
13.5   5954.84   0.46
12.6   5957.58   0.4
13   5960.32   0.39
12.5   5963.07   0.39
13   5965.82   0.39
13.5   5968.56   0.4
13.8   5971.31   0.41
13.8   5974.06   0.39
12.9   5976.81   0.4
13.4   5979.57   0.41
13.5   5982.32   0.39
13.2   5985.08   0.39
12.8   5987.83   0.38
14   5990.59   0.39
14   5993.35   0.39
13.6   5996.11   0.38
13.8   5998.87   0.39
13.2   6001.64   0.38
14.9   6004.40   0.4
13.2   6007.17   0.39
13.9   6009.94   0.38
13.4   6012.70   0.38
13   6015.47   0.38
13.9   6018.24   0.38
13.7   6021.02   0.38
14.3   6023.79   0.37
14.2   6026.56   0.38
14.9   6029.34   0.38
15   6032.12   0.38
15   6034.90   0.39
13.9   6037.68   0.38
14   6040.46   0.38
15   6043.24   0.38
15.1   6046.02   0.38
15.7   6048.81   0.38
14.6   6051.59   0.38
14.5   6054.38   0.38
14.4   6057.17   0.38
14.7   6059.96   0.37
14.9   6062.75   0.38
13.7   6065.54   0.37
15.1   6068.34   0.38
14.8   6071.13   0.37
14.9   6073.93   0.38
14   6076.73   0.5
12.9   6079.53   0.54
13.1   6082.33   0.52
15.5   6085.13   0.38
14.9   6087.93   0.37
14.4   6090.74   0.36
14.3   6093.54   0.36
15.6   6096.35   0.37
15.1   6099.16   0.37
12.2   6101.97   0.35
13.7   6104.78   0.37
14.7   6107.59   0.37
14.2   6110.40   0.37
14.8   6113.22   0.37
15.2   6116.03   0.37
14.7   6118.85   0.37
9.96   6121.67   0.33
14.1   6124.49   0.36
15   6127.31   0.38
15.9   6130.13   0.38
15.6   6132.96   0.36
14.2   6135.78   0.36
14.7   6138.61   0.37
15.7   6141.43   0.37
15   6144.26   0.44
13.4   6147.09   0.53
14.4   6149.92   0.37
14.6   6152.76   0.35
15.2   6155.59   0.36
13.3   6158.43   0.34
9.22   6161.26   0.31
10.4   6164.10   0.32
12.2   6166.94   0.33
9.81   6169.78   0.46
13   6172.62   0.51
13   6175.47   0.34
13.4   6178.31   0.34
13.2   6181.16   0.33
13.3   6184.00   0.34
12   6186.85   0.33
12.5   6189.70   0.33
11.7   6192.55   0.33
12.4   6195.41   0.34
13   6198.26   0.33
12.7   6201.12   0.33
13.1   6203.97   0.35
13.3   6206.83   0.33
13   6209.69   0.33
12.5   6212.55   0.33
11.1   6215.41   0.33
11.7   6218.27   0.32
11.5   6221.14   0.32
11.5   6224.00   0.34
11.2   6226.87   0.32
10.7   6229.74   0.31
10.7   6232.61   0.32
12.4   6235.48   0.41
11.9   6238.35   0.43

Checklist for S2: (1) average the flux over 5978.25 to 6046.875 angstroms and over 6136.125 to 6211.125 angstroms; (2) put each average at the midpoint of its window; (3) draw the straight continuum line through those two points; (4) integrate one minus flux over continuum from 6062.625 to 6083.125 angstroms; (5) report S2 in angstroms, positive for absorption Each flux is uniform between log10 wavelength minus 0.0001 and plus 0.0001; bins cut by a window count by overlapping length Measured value -0.9 angstroms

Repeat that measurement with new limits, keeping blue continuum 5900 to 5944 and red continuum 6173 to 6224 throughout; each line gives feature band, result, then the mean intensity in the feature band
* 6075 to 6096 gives -3.1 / 14.2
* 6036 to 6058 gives -4.1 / 14.7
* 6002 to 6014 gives -1.4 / 13.8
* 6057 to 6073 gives -2.9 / 14.6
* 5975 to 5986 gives -0.9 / 13.3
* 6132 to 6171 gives -2.9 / 13.4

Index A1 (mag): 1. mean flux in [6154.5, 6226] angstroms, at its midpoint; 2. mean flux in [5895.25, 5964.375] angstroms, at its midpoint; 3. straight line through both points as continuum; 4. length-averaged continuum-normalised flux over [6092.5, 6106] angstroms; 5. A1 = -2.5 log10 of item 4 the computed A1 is -0.16 mag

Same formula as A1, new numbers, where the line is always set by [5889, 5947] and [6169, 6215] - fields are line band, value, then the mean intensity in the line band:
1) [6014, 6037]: -0.21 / 14.2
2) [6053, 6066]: -0.22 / 14.5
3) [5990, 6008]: -0.19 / 13.8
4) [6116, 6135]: -0.17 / 14.3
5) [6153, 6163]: -0.03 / 12.7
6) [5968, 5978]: -0.18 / 13.5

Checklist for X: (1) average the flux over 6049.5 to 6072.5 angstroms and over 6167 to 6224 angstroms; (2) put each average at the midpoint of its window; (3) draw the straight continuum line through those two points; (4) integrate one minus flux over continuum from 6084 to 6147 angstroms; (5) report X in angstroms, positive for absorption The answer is -3.6 angstroms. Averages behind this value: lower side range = 14.6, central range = 14.5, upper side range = 12.4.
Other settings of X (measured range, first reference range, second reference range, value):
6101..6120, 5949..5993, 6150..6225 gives -2.3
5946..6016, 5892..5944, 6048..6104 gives -4.5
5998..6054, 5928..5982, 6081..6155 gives -2.5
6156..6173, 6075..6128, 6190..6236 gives 2.0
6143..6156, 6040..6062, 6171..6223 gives -1.2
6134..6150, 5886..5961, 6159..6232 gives -3.6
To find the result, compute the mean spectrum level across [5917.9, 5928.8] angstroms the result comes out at 12.3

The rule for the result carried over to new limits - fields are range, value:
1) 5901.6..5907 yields 10.9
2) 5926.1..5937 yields 12.4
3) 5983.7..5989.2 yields 13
